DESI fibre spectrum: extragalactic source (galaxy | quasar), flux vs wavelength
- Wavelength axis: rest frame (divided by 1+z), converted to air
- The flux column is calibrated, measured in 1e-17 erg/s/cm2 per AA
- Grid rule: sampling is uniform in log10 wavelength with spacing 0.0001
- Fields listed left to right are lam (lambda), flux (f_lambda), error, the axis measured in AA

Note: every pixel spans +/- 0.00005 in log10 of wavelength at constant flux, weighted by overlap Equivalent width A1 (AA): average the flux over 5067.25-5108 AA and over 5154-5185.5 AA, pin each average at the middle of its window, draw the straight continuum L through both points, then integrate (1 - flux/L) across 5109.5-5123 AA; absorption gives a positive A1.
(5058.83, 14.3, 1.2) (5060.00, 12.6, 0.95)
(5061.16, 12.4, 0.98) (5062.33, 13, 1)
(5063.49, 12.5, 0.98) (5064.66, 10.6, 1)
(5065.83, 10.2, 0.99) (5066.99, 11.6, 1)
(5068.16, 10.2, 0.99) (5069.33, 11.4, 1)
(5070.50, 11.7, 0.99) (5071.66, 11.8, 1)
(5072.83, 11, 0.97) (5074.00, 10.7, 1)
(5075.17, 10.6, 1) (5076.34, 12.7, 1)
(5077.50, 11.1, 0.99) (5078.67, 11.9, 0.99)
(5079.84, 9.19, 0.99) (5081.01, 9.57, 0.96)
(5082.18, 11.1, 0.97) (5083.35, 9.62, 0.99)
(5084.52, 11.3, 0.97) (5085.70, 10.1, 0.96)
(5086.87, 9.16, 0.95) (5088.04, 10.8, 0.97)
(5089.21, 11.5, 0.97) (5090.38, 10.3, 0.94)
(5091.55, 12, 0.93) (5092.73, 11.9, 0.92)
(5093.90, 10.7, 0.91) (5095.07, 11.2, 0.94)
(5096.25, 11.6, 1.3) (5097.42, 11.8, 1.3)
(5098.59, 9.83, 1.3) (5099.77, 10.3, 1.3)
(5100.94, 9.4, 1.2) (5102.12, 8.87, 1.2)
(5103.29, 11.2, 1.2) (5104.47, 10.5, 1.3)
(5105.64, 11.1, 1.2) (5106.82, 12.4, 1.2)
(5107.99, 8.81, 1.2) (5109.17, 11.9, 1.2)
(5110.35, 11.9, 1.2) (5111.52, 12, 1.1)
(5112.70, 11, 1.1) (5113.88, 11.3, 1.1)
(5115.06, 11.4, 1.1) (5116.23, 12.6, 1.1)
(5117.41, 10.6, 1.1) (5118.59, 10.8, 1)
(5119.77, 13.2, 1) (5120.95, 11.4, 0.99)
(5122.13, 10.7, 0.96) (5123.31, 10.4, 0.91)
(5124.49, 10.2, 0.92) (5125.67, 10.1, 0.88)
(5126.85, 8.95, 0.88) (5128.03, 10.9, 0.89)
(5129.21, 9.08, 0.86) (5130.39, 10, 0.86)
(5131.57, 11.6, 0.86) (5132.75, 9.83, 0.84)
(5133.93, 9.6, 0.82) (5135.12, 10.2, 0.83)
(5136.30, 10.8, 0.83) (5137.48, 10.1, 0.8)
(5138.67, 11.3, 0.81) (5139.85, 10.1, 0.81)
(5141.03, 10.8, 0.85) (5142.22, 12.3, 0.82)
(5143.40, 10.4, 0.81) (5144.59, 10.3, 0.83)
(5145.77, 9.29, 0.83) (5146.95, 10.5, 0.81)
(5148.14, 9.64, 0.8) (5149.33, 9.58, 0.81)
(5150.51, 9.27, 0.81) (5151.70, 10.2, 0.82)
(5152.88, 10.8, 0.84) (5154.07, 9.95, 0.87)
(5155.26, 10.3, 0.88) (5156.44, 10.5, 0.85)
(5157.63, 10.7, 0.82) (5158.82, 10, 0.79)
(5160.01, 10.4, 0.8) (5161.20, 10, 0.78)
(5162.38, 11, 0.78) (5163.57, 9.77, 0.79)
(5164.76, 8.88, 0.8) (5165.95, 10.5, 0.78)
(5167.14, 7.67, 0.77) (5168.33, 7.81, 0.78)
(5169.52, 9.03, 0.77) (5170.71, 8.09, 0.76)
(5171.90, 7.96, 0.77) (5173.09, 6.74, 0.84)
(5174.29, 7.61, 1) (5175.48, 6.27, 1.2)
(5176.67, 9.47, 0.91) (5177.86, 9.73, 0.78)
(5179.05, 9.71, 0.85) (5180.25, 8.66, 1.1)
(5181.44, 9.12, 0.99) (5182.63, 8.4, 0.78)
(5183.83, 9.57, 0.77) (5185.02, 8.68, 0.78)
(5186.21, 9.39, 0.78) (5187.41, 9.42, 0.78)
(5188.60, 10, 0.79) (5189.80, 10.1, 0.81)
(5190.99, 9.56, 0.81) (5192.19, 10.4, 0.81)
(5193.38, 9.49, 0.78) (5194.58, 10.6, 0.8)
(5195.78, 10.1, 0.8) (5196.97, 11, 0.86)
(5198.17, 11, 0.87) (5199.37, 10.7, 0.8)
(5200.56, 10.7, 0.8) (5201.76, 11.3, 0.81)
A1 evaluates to -1.7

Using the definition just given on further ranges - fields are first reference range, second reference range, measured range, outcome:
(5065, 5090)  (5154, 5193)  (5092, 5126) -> -2.4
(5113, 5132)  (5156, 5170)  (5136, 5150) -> -0.2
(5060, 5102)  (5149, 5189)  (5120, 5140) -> -0.7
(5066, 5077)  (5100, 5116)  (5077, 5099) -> 0.7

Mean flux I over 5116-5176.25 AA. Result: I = 9.95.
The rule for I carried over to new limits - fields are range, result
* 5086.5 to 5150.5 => 10.7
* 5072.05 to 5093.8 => 10.8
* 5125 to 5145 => 10.4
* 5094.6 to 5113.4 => 10.9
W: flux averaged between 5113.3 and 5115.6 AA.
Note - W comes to 11.3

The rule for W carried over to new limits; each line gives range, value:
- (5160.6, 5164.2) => 10.3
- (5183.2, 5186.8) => 9.21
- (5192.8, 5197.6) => 10.3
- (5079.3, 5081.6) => 9.39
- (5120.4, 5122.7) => 11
